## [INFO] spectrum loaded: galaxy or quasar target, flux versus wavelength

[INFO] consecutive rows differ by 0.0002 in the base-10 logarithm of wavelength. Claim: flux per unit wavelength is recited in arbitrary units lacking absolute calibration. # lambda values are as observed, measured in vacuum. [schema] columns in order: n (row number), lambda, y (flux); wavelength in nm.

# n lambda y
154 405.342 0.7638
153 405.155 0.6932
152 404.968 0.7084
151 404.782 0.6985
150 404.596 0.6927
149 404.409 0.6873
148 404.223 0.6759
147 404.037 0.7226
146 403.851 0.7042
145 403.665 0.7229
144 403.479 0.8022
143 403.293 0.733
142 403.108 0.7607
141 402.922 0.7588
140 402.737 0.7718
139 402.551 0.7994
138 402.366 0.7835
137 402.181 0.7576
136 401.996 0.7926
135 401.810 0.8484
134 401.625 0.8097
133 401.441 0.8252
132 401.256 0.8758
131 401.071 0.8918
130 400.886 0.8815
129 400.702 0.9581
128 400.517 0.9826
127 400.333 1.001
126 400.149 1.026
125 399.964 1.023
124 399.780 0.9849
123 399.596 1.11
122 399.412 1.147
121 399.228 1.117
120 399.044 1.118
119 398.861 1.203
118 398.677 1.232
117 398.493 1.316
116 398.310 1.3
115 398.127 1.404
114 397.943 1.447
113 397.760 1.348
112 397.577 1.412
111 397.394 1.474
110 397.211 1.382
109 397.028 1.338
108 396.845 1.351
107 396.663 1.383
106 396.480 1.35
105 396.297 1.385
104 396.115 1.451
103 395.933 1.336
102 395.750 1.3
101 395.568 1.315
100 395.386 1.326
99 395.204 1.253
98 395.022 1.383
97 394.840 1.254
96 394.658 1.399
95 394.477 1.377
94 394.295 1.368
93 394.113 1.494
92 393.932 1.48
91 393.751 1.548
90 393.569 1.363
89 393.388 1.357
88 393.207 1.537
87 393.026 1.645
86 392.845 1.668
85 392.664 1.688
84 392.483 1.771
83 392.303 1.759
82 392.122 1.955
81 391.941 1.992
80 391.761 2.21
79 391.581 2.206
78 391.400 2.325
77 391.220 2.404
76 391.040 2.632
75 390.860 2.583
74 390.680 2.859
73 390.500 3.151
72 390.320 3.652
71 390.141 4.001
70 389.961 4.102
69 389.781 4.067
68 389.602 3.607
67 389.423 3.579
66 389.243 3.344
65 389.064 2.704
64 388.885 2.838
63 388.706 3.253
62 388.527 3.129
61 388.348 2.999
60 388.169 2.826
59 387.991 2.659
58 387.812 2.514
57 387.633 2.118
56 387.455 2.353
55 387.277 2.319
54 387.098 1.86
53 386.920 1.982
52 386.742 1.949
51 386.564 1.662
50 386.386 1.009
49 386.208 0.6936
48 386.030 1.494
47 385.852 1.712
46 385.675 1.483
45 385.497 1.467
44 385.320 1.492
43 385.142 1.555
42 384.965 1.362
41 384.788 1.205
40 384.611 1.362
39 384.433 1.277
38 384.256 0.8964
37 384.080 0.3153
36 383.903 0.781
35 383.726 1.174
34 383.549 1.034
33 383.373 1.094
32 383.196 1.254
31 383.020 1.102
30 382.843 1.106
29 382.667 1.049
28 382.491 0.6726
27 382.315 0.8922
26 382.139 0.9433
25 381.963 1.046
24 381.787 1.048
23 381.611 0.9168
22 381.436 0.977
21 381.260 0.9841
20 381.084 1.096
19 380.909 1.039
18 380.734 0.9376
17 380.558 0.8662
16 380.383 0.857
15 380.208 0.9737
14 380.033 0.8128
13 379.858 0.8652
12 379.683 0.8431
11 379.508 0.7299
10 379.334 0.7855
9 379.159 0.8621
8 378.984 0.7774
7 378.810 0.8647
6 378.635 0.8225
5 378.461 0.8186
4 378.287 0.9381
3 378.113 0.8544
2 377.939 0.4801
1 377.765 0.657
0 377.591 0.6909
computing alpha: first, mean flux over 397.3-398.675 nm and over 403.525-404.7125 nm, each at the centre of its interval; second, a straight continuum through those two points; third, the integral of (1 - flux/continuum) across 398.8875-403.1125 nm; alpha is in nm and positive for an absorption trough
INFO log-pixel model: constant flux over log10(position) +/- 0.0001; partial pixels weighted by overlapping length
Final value 0.51 nm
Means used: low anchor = 1.38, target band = 0.921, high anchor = 0.705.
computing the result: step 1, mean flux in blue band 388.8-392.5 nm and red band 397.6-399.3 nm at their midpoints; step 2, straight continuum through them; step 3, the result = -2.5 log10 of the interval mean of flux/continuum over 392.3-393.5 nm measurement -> 0.43 mag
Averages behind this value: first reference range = 2.86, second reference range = 1.28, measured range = 1.62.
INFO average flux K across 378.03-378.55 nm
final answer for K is 0.872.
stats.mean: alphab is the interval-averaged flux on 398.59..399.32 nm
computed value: 1.17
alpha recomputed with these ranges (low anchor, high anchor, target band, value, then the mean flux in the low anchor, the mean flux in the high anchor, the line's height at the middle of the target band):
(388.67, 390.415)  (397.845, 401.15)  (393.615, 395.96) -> 0.916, 3.52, 1.12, 2.26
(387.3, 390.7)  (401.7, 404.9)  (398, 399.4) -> 0.255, 3.14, 0.748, 1.52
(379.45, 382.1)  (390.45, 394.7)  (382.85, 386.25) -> 0.125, 0.935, 1.9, 1.24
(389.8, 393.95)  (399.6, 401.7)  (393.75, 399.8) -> 0.730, 2.3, 0.941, 1.54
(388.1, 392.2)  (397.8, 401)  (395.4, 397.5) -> 0.421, 2.98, 1.13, 1.72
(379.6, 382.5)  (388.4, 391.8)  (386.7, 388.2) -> 0.119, 0.935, 3.1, 2.46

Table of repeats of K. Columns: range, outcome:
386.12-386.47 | 0.849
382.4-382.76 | 0.866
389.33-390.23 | 3.87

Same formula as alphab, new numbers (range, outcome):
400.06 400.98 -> 0.97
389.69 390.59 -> 3.79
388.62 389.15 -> 2.93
